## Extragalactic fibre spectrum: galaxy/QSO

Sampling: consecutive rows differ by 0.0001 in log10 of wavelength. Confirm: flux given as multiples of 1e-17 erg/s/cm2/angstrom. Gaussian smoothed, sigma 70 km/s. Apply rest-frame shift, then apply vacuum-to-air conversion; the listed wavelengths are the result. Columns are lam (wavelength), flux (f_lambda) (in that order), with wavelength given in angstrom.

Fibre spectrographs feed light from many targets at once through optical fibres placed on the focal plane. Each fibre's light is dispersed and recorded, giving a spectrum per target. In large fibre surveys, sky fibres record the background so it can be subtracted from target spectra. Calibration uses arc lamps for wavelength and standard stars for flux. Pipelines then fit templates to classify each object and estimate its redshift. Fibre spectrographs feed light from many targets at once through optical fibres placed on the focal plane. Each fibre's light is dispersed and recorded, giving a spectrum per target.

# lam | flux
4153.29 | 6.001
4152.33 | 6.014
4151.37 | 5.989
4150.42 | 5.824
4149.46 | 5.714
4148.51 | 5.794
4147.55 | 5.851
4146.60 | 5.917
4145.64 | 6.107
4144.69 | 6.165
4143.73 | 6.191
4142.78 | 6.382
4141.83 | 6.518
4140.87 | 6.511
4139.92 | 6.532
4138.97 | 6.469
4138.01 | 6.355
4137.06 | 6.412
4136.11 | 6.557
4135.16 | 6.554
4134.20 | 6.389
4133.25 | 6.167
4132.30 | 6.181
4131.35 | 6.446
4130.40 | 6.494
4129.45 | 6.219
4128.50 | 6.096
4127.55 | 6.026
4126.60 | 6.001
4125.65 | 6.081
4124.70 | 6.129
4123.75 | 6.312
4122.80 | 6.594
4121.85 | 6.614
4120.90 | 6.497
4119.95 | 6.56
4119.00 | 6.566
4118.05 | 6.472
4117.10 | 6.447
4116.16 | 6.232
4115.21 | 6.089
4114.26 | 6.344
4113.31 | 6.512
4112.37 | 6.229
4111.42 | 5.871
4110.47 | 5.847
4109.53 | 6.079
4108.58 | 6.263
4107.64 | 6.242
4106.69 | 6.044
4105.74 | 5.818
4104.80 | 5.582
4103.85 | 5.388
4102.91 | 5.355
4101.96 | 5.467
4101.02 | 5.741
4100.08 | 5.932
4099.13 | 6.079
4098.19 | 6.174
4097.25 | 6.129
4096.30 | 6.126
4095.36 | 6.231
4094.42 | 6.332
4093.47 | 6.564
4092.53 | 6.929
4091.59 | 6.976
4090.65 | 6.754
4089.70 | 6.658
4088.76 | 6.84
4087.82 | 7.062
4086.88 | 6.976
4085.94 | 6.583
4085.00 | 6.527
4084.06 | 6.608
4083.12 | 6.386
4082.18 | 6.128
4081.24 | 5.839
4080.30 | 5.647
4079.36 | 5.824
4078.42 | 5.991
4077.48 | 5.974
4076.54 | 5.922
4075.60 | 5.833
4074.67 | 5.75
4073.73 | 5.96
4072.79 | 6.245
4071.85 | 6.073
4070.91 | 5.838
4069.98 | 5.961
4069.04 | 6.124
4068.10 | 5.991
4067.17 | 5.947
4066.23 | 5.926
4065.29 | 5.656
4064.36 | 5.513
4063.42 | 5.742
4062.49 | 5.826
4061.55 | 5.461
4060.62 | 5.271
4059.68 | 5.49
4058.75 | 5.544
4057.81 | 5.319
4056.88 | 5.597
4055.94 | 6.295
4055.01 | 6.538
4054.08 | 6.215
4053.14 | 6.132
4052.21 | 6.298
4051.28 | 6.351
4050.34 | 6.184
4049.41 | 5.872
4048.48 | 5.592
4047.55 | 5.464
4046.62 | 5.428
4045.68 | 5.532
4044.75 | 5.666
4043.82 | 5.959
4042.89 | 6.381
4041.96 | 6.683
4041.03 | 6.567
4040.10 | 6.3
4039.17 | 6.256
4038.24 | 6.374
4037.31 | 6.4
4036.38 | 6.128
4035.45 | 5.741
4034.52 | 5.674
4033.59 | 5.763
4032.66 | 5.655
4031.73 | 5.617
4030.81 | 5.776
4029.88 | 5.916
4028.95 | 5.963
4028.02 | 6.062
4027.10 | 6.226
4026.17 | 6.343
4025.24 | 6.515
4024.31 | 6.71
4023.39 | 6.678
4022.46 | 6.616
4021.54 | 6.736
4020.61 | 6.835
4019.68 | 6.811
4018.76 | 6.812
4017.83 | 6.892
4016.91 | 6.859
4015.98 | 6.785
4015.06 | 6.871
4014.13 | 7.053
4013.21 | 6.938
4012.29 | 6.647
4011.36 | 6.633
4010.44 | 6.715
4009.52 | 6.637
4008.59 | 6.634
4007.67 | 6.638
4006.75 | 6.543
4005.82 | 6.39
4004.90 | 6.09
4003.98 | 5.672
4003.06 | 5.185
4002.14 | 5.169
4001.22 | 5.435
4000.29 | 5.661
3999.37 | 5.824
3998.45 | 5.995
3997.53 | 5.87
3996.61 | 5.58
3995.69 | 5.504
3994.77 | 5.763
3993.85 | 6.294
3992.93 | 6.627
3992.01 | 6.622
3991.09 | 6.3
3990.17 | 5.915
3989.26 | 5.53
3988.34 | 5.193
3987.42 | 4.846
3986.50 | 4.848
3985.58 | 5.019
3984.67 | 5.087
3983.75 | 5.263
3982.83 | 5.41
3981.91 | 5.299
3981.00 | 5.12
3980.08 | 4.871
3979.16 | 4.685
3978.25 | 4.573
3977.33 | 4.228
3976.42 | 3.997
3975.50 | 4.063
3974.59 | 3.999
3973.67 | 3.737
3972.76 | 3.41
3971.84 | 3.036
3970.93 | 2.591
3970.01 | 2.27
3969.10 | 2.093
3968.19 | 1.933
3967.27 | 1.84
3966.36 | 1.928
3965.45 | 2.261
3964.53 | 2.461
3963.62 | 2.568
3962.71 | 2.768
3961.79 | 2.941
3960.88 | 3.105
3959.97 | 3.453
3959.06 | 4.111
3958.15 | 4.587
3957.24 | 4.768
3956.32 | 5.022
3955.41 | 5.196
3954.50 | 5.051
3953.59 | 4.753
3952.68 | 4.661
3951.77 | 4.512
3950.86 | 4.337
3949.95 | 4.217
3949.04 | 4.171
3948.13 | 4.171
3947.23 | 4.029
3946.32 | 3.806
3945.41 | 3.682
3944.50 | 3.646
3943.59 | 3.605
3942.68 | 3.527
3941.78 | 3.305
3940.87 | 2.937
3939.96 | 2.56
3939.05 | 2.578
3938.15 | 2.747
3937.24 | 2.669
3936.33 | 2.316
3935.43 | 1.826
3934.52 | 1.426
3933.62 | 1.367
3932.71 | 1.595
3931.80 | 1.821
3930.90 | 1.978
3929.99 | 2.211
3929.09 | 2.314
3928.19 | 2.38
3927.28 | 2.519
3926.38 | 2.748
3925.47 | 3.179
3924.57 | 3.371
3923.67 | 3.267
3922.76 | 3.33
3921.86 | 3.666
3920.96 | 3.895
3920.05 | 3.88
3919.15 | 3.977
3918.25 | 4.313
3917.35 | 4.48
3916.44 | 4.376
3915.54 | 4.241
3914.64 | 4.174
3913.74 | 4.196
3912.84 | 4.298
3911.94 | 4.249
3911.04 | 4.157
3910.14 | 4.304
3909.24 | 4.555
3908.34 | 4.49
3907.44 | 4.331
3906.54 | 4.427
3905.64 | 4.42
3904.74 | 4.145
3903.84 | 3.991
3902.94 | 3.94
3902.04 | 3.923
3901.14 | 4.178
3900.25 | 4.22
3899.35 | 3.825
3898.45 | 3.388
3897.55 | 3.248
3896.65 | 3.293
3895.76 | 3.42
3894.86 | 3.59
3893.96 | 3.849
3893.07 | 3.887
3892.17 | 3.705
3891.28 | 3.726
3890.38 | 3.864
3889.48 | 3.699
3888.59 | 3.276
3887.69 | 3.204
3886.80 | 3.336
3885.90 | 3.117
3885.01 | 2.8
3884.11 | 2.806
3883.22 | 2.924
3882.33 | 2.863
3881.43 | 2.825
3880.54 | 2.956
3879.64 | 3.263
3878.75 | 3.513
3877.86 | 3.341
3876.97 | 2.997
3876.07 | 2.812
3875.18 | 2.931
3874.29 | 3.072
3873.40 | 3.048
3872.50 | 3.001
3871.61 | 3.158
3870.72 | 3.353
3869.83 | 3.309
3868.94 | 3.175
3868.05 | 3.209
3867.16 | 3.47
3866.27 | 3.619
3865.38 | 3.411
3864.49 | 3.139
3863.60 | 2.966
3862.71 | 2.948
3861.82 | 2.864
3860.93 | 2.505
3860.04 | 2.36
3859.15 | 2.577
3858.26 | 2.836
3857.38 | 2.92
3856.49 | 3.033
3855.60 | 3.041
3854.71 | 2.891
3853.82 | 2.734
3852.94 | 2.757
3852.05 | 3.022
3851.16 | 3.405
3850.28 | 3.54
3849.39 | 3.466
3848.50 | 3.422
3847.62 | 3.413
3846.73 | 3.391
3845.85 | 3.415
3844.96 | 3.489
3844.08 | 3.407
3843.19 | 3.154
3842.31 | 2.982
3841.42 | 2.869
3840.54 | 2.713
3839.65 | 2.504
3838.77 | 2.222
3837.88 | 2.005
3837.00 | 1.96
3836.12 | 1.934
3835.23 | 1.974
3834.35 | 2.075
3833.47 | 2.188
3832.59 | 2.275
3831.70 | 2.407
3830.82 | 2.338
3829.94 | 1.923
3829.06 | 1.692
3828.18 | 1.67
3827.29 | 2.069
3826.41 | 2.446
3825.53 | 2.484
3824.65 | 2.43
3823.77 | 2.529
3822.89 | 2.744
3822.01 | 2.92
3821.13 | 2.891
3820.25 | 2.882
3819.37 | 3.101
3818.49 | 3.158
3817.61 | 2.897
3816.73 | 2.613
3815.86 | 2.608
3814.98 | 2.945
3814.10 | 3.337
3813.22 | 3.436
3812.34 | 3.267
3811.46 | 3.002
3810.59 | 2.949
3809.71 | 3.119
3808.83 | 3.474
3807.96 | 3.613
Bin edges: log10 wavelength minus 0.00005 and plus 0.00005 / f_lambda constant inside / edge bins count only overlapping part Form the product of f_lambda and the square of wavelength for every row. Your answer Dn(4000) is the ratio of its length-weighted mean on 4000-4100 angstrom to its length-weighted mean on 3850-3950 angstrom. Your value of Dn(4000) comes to 2.01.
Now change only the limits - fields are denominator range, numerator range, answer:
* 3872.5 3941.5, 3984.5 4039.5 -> 1.94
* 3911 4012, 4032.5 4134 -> 1.55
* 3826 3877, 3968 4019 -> 2.06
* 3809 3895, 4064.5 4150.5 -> 2.39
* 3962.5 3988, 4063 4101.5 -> 1.74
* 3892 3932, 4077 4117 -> 1.84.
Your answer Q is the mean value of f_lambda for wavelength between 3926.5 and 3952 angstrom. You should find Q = 2.92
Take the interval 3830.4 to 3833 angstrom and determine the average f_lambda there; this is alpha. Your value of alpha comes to 2.34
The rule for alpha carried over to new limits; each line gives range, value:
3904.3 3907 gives 4.33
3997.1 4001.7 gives 5.75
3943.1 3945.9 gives 3.64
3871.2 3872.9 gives 3.08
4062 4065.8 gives 5.68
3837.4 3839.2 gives 2.11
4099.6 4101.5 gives 5.84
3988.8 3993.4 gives 6.21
